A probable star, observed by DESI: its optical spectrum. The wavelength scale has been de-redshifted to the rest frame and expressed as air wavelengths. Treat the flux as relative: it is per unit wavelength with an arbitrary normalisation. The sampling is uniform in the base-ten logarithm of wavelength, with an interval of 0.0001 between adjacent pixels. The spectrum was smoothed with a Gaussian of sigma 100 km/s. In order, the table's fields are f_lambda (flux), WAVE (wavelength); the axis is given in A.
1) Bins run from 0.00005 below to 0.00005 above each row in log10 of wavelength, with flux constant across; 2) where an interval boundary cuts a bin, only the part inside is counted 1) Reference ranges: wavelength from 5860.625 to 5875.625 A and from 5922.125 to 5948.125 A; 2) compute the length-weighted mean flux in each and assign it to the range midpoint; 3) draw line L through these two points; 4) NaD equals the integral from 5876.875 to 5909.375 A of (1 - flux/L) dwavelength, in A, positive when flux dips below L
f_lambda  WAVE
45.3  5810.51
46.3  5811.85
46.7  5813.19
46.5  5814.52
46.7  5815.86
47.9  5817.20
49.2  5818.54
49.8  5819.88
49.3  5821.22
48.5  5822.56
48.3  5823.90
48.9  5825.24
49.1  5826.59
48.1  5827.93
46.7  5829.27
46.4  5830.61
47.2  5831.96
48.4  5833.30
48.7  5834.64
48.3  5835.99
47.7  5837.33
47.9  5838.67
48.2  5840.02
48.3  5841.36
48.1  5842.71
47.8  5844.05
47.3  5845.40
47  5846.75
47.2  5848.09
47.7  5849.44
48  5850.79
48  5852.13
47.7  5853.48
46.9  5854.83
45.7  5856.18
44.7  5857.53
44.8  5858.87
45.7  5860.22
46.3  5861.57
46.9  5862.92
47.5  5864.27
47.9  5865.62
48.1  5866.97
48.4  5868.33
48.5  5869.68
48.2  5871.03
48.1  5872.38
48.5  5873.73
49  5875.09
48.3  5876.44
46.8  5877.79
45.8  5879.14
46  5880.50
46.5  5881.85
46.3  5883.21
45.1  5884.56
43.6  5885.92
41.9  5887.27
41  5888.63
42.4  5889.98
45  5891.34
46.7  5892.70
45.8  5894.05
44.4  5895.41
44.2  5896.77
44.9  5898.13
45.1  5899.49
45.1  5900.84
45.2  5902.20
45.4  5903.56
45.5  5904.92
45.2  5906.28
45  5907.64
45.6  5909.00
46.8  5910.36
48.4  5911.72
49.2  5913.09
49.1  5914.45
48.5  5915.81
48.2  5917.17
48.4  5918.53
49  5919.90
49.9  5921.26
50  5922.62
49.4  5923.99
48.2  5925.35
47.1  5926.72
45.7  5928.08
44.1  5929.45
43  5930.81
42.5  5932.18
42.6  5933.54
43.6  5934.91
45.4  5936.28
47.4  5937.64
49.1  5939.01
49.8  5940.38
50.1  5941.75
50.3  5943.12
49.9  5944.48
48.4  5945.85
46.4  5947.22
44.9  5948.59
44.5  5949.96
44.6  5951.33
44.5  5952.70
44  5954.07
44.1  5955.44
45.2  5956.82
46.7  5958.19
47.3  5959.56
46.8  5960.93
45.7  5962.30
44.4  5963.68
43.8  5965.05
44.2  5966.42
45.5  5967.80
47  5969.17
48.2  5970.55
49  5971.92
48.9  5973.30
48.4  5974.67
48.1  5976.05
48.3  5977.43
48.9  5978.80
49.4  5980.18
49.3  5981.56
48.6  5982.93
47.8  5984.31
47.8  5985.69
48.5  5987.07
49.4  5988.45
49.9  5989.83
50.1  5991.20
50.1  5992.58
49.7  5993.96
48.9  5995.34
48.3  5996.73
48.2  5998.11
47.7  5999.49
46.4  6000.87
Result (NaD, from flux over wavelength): 1.8 A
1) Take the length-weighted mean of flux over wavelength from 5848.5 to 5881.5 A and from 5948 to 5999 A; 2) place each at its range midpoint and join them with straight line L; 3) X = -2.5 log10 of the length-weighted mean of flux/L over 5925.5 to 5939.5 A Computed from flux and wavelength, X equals 0.05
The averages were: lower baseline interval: 47.2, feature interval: 45.1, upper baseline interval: 47.3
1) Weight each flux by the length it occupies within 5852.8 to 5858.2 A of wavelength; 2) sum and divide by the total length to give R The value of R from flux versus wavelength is 46.2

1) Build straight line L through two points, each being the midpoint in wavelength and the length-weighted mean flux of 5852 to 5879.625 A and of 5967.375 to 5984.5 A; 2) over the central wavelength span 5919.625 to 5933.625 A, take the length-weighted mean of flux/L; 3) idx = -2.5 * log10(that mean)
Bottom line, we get 0.03 mag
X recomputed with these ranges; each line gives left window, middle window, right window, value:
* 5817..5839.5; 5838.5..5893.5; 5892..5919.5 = 0.016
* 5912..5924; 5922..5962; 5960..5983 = 0.043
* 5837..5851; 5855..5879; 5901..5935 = 0.004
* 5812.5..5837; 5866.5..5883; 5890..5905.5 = -0.037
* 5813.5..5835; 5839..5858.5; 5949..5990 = 0.013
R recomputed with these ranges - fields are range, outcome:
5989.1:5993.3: 50.1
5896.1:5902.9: 44.9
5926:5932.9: 44.5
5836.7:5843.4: 48.1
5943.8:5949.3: 47.4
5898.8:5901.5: 45.2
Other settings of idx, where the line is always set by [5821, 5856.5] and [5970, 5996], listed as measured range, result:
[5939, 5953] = 0.026 mag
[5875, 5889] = 0.063 mag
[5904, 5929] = 0.017 mag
